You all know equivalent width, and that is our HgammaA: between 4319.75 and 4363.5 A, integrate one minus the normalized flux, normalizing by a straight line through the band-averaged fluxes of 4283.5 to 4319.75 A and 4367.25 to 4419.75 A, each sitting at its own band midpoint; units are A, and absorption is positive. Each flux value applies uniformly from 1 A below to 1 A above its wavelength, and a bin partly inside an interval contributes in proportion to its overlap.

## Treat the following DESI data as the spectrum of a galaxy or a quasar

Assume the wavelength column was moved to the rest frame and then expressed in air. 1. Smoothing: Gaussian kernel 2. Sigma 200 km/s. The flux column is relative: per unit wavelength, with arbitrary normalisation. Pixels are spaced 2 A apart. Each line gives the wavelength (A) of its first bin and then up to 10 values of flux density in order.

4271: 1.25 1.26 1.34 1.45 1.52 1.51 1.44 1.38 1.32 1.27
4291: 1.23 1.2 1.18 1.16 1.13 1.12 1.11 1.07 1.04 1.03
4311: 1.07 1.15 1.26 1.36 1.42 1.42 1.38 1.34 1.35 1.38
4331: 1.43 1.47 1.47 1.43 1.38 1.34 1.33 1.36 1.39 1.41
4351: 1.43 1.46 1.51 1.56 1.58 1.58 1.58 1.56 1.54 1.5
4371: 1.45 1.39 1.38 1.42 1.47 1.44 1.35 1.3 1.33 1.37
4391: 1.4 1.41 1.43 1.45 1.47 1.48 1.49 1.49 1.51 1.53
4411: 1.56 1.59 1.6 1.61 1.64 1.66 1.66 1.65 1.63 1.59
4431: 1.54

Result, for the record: -4.0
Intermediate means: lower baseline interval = 1.2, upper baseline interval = 1.46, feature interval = 1.43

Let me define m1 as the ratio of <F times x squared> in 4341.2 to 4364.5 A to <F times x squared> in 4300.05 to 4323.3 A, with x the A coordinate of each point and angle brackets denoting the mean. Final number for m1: 1.25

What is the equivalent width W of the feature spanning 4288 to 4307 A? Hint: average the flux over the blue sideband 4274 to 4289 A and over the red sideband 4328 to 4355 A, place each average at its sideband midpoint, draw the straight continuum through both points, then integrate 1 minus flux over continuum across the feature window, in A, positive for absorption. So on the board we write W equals 3.4 A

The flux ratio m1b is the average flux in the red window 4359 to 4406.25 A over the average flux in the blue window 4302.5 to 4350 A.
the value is 1.11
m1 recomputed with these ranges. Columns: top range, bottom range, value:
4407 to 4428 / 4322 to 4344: 1.20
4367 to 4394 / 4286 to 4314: 1.27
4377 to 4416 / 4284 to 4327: 1.24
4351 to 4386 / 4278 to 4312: 1.25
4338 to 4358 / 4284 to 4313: 1.25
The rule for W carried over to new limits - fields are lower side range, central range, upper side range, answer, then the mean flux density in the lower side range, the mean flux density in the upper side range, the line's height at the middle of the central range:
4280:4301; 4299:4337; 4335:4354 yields 1.92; 1.27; 1.4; 1.34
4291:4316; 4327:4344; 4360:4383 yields -1.42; 1.13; 1.48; 1.29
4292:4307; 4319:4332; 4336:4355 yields -1.06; 1.13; 1.4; 1.28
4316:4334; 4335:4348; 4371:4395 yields 0.13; 1.39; 1.39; 1.39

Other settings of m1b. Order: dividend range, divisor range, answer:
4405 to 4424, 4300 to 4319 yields 1.38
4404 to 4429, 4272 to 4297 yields 1.19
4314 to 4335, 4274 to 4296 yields 1.03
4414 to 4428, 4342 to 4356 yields 1.16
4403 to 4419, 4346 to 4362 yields 1.04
